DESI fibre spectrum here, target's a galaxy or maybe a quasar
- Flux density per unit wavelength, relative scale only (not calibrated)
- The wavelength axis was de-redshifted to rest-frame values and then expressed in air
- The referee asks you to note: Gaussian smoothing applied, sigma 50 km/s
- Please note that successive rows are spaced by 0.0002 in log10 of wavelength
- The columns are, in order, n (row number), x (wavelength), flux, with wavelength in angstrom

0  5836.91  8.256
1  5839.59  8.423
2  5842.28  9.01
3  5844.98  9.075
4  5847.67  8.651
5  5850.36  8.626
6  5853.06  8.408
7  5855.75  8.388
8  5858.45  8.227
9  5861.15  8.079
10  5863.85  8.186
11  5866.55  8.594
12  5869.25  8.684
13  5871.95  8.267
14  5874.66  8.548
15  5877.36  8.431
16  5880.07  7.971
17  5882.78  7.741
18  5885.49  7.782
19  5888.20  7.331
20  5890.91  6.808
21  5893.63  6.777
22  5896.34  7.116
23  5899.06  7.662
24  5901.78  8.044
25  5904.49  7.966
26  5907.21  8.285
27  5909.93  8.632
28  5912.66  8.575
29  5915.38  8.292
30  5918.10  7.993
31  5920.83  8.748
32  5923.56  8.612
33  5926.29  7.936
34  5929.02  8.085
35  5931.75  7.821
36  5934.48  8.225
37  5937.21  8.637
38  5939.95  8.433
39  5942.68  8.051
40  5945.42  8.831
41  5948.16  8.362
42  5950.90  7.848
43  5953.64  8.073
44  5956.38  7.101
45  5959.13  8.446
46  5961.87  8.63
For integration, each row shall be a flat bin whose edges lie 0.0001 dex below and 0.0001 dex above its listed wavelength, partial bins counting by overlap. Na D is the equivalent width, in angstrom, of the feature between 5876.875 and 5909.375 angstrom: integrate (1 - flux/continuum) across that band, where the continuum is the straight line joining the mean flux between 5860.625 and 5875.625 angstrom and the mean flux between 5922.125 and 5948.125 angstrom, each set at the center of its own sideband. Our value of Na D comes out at 2.7 angstrom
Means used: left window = 8.41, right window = 8.3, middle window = 7.66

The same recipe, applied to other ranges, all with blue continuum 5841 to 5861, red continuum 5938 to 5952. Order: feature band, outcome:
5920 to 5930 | 0.06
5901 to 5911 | 0.24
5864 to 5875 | 0.07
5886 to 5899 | 2.07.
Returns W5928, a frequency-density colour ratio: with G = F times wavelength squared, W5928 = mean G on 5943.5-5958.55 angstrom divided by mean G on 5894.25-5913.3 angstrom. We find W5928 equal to 1.0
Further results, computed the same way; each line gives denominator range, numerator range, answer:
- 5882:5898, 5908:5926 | 1.17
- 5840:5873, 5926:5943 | 0.99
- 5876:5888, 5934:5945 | 1.08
